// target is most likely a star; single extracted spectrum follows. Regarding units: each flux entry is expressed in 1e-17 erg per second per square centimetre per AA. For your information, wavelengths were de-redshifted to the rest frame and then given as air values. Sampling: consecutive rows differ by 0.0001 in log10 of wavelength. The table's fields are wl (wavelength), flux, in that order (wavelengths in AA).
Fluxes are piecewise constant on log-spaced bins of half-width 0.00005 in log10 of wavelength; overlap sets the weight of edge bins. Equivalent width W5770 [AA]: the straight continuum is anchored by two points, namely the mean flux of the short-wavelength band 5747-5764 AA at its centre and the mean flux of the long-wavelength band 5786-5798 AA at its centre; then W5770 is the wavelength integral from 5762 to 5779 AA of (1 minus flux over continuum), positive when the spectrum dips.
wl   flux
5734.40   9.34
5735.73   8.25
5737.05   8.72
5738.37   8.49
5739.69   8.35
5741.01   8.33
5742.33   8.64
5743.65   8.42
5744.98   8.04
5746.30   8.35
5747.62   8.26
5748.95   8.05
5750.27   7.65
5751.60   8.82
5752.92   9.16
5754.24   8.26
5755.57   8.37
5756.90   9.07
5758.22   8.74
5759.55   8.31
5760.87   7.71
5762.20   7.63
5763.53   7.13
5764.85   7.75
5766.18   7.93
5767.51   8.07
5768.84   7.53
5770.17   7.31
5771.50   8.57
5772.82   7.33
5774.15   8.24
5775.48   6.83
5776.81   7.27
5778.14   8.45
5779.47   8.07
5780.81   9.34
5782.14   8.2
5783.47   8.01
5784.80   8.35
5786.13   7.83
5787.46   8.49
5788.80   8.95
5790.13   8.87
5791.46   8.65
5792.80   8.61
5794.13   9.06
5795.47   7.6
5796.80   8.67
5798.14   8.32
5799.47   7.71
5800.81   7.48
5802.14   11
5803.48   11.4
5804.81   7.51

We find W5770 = 1.4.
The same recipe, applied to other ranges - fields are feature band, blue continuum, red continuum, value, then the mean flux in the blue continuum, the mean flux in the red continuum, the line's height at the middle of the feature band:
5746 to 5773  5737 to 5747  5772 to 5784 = 0.3 AA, 8.4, 7.98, 8.2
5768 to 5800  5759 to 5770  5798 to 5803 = 0.4 AA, 7.73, 8.77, 8.29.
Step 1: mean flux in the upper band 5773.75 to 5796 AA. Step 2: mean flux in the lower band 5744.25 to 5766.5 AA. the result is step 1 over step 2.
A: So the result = 1.0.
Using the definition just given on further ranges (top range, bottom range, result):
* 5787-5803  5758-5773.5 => 1.11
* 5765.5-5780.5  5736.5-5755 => 0.93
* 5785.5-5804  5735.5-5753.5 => 1.04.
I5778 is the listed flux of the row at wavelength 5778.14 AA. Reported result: 8.45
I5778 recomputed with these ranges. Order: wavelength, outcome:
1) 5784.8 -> 8.35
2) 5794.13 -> 9.06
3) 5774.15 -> 8.24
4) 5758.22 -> 8.74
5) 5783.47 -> 8.01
